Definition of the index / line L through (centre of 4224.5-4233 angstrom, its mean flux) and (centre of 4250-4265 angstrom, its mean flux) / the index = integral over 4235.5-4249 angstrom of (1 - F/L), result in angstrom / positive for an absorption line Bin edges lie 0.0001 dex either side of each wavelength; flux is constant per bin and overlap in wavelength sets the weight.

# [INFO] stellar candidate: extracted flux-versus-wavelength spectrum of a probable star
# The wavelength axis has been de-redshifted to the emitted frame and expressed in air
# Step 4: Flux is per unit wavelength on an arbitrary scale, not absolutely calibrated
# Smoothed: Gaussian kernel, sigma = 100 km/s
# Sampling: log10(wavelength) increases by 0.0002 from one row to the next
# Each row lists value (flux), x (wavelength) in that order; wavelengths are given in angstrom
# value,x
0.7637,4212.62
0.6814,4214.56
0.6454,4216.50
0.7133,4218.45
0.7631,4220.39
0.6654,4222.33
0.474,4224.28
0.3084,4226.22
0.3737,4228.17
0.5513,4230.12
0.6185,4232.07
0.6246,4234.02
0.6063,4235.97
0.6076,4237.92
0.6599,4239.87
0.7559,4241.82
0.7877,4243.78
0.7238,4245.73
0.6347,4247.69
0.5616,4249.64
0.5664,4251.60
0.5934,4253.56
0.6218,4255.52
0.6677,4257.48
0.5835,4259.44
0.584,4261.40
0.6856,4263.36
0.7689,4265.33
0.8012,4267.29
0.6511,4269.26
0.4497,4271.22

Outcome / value -3.7 angstrom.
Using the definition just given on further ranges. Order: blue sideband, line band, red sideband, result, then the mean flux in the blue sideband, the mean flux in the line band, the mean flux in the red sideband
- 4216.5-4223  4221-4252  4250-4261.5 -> 2.7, 0.706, 0.598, 0.602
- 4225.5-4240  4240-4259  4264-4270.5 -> -0.8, 0.541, 0.655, 0.726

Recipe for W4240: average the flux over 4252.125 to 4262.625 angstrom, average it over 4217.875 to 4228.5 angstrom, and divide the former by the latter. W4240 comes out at 1.10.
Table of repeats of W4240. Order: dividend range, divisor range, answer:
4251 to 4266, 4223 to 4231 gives 1.46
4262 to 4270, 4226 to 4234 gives 1.45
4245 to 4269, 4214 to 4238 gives 1.11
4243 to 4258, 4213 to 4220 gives 0.93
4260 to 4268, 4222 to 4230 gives 1.56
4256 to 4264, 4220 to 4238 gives 1.14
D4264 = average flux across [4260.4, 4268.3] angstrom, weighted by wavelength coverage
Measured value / 0.709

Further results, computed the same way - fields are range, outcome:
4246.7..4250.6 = 0.599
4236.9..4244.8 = 0.703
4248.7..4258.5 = 0.602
